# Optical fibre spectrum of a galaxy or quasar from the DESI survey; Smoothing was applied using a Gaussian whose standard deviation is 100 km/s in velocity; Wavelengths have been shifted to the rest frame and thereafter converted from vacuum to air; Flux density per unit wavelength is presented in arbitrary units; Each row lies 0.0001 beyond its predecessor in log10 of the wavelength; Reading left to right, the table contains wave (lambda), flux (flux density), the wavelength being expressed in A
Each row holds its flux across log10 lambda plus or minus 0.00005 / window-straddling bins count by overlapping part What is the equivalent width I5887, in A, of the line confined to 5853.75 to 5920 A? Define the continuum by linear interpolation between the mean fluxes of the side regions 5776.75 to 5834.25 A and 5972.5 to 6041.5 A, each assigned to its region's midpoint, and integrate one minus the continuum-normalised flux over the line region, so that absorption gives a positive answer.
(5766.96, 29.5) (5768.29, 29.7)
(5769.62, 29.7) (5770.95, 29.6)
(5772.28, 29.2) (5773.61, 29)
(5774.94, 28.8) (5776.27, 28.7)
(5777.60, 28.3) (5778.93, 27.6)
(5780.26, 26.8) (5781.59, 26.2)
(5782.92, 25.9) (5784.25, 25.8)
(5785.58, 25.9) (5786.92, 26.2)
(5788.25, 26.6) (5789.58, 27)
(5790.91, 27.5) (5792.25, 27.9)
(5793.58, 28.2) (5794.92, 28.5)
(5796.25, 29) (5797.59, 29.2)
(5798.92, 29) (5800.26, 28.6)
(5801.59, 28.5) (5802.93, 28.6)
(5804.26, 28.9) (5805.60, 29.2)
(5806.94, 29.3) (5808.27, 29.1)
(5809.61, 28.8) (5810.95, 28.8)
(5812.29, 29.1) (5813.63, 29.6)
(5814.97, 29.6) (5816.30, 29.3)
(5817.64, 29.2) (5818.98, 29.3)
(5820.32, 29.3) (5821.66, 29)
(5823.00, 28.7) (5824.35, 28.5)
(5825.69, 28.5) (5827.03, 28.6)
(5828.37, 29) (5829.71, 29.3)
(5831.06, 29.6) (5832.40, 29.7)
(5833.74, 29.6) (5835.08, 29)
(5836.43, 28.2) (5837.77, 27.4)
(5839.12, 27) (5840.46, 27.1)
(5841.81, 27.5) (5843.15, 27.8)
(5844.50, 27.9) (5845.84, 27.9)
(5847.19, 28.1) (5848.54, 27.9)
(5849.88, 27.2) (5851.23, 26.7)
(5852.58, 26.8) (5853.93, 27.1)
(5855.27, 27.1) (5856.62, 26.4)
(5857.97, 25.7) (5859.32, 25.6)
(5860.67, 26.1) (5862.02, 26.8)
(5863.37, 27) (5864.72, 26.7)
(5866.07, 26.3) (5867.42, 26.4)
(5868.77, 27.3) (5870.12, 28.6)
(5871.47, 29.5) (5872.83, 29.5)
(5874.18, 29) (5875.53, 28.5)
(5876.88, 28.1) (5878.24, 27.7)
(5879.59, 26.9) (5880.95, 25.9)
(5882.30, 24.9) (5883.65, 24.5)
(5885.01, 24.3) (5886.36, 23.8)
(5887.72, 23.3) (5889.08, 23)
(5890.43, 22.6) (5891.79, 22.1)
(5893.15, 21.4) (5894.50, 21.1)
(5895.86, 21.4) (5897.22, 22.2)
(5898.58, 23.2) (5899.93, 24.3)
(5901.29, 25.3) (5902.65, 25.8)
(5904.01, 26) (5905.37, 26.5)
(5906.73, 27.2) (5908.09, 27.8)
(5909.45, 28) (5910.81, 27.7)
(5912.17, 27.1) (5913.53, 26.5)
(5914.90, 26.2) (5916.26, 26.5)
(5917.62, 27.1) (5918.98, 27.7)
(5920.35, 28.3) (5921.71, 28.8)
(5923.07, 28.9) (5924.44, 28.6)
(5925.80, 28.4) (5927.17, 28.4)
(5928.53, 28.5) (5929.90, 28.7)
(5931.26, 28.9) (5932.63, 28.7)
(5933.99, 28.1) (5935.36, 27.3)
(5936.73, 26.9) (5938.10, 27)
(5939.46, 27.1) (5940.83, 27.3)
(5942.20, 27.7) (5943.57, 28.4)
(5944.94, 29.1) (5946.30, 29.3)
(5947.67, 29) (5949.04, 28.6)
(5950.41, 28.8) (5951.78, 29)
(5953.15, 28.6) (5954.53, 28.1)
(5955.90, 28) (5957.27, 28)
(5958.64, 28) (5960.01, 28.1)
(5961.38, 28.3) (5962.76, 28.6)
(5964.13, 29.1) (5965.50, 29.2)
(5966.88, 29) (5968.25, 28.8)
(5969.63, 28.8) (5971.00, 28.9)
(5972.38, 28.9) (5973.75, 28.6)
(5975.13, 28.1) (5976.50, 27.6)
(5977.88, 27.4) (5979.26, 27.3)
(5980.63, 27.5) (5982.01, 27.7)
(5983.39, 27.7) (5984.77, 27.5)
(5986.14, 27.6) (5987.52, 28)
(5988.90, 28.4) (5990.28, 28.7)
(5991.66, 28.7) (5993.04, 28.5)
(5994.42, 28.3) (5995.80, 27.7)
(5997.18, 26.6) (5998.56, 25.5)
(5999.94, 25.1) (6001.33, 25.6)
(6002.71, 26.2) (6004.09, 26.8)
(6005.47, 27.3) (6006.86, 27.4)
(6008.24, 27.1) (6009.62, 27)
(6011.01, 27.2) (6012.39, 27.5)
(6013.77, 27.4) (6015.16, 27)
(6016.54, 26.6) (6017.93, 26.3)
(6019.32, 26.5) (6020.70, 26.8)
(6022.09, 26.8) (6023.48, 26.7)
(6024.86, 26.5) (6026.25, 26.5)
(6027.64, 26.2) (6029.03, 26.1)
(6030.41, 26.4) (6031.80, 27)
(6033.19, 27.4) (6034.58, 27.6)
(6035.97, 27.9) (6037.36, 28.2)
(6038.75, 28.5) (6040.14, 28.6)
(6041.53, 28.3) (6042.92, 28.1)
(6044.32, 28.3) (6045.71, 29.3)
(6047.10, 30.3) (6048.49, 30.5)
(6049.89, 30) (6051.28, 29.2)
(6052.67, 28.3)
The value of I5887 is 4.8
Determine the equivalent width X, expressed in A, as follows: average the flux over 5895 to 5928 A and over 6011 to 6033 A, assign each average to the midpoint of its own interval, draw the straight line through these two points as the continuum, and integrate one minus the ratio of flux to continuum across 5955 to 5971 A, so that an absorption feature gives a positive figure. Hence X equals -1.1 A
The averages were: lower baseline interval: 26.6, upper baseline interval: 26.7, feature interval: 28.6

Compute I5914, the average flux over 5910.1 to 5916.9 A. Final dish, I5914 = 26.8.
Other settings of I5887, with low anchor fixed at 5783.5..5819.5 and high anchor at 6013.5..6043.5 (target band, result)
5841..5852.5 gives 0.2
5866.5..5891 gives 1.4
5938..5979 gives -1.3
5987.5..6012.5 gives 0.1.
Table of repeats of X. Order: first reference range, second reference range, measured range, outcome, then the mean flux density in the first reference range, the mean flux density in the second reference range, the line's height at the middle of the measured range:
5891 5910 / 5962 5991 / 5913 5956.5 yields -3.2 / 24.4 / 28.3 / 26.1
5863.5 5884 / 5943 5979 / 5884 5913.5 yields 3.4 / 27.4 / 28.5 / 27.7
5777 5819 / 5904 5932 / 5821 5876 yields 0.3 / 28.2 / 27.7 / 28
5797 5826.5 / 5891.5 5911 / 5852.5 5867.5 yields 0.1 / 29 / 24.6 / 26.7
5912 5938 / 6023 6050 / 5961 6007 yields 0.1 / 27.9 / 27.9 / 27.9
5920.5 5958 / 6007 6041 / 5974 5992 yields -0.1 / 28.3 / 27.1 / 27.7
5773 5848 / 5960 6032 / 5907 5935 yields -0.1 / 28.3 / 27.4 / 27.8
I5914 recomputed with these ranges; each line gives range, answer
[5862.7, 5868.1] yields 26.6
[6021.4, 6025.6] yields 26.7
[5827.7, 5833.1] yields 29.4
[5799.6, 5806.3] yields 28.8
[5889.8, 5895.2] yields 21.8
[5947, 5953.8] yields 28.8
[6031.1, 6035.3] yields 27.3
